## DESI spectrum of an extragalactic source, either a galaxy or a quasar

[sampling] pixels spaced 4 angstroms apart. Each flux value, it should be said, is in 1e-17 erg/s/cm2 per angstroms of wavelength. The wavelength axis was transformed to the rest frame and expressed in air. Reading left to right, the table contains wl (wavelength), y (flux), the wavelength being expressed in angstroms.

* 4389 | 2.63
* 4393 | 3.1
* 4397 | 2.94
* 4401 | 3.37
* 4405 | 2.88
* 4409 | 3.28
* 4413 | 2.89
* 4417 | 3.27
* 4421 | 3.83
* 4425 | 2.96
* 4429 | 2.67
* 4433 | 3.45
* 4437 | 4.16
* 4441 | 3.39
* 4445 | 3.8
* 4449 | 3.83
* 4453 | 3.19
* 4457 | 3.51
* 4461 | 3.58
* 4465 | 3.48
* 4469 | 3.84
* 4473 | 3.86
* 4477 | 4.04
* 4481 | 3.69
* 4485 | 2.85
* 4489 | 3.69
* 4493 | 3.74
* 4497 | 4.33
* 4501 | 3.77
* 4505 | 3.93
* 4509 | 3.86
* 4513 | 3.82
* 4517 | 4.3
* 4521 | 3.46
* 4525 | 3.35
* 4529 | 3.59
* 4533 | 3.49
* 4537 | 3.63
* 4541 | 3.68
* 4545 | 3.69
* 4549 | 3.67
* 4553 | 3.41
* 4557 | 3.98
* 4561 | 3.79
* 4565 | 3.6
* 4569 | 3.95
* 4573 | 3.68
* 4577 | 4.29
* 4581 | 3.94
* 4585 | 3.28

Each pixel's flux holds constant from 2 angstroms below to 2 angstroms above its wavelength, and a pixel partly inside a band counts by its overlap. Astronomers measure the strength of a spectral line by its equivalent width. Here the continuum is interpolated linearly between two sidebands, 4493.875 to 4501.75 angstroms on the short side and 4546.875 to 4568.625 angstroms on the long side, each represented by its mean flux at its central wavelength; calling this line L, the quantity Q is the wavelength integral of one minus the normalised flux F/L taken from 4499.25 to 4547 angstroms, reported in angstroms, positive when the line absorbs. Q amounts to 2.4 angstroms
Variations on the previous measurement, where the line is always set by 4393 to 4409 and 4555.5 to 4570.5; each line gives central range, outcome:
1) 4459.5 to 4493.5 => -2.0 angstroms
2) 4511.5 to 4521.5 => -0.9 angstroms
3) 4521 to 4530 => 0.5 angstroms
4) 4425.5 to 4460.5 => -2.1 angstroms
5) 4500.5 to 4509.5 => -0.8 angstroms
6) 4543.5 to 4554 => 0.4 angstroms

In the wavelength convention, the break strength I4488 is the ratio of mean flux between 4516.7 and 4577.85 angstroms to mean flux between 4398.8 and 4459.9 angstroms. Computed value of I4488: 1.10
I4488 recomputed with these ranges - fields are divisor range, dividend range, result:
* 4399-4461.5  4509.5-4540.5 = 1.09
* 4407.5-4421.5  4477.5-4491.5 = 1.07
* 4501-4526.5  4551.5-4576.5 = 0.99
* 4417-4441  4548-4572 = 1.10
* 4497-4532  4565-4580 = 1.04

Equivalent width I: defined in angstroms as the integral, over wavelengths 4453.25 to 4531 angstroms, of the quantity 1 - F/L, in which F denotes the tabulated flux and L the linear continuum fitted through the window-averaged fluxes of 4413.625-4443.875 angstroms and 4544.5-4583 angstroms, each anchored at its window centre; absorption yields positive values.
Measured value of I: -2.8 angstroms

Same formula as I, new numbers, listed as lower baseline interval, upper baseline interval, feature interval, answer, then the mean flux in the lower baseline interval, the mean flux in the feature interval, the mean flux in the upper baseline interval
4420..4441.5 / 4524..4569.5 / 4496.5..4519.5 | -2.6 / 3.39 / 3.97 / 3.65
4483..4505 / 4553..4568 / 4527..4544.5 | 0.6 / 3.7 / 3.61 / 3.75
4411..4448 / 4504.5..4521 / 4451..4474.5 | 0.2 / 3.39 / 3.57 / 3.92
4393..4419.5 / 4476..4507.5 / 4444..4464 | -0.6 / 3.12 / 3.57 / 3.75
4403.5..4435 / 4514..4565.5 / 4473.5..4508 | -3.0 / 3.16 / 3.76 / 3.67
